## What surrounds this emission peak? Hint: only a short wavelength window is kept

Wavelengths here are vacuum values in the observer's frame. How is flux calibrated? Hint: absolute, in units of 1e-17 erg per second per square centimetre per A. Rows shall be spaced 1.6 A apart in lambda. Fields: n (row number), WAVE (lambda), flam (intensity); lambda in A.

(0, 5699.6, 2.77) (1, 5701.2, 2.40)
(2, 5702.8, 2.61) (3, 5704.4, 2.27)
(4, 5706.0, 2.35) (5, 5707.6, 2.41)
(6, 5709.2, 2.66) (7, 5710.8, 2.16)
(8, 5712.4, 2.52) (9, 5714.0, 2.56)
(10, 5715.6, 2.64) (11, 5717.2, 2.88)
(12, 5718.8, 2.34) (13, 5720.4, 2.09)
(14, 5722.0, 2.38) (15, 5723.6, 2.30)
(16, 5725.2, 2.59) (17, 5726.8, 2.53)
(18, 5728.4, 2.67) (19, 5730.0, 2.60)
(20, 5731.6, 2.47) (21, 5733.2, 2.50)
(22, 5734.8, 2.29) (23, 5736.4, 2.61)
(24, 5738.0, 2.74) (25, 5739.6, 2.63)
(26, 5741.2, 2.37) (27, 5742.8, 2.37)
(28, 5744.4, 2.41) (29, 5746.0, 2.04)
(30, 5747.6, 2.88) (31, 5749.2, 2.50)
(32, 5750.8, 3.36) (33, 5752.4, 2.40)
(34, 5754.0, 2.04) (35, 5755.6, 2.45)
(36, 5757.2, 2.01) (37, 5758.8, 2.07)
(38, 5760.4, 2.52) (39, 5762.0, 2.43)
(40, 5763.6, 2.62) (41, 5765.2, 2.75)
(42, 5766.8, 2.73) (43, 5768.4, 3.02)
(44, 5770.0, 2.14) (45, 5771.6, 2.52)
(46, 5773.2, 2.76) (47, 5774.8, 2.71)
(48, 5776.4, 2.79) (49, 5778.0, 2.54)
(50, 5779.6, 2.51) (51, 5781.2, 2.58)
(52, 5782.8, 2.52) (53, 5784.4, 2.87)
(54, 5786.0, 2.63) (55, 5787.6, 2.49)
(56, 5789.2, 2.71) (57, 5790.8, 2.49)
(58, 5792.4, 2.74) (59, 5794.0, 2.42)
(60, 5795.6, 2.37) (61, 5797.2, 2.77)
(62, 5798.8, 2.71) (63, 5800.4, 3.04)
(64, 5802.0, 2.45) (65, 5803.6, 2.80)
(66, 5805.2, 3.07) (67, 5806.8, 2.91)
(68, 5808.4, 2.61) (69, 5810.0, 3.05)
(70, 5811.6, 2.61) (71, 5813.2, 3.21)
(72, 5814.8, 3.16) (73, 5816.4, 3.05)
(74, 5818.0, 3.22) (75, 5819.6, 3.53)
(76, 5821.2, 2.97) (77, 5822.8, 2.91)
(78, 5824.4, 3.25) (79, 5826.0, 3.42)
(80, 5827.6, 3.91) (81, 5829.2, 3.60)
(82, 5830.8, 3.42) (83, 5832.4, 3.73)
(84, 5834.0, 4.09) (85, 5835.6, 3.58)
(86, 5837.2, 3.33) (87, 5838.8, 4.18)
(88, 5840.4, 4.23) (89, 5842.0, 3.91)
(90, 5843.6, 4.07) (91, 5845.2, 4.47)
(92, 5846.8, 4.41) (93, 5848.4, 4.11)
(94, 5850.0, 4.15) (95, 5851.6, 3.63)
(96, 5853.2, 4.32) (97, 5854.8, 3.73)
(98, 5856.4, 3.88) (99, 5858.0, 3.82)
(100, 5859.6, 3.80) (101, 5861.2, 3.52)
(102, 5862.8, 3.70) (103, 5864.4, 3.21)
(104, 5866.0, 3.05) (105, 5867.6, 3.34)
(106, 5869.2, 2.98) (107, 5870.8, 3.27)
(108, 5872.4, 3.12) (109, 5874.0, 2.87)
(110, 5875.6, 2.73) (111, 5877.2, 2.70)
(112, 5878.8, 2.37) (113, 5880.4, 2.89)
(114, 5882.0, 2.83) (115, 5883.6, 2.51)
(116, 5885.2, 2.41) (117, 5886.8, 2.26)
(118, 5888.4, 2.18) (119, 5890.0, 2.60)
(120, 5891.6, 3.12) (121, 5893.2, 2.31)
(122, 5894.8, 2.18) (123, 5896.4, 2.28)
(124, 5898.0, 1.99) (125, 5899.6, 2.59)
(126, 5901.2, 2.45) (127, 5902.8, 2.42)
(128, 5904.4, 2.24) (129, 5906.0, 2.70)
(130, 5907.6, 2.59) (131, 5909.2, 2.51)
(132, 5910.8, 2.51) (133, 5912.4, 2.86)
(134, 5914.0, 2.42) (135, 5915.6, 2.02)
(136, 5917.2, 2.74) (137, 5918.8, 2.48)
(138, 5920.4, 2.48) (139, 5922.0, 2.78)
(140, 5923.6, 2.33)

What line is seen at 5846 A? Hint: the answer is Mg II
